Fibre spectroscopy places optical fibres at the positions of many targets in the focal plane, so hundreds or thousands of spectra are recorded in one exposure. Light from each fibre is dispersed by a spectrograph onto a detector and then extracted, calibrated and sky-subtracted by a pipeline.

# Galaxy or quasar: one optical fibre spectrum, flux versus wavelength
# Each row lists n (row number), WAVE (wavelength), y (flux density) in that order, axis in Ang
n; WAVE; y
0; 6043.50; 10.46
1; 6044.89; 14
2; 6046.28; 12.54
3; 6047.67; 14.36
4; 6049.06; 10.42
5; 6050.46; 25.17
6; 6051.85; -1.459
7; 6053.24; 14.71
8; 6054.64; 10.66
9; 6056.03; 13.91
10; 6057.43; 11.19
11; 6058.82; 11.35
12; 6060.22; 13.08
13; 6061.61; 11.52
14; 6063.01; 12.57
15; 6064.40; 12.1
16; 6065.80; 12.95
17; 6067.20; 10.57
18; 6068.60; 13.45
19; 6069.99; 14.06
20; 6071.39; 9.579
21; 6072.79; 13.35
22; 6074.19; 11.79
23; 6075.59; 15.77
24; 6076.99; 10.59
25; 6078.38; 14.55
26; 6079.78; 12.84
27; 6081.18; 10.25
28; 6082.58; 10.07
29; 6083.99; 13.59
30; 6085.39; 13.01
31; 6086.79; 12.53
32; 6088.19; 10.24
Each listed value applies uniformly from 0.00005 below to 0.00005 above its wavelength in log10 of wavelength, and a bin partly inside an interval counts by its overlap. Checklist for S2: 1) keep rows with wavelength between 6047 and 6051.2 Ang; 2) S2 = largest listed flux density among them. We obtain 25.17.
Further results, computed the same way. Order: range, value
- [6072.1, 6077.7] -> 15.77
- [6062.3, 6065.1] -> 12.57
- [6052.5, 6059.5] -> 14.71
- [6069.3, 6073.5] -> 14.06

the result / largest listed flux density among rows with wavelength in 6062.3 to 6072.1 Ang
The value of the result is 14.06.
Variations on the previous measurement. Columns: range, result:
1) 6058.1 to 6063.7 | 13.08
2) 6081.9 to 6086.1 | 13.59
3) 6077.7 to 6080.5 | 14.55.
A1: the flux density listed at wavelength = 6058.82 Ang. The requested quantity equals 11.35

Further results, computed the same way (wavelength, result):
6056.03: 13.91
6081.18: 10.25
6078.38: 14.55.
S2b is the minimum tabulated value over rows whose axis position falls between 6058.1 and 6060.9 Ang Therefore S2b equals 11.35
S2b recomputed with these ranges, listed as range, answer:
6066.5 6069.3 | 10.57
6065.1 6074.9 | 9.579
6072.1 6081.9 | 10.25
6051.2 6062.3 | -1.459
